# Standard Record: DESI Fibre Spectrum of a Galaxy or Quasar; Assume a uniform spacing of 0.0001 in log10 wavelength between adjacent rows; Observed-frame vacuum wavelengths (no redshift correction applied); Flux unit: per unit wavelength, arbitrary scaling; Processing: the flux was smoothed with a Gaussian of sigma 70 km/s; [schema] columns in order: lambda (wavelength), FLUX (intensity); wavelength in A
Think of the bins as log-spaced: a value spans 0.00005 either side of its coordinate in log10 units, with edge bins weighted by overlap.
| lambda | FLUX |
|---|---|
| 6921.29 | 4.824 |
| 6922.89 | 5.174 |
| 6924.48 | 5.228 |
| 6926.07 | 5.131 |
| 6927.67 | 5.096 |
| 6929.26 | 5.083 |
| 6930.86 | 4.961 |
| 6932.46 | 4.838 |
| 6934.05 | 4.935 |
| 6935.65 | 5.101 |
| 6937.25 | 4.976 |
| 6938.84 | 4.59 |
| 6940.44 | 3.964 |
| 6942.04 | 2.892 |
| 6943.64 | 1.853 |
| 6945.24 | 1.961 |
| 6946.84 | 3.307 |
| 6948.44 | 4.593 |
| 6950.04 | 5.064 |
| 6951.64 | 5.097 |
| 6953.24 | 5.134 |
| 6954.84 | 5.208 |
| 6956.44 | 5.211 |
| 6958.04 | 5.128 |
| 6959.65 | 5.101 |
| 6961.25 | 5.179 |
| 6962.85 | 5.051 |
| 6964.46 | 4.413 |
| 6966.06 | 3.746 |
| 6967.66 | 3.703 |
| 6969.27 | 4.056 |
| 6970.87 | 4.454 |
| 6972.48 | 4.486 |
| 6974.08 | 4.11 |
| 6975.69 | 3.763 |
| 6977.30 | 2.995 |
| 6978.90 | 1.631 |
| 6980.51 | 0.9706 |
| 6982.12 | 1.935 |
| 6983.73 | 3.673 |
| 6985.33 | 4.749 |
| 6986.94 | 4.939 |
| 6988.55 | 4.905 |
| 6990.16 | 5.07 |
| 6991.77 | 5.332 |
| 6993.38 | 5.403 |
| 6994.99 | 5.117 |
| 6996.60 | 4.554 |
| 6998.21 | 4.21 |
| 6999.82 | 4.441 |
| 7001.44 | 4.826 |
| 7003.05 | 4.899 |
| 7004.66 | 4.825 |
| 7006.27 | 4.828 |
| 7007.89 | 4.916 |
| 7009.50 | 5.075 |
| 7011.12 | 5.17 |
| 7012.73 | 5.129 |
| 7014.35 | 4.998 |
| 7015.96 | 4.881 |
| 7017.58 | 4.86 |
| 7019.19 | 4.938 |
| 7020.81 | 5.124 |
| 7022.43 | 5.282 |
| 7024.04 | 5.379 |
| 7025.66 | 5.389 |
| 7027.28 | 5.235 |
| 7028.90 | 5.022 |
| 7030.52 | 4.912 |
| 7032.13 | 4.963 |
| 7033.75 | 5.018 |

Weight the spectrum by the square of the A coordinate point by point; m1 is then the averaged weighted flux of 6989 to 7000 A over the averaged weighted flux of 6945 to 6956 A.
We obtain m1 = 1.11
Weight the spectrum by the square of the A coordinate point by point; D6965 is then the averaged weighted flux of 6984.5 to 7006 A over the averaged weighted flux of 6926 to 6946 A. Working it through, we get 1.2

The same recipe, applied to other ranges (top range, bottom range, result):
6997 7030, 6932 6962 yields 1.14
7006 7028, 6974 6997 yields 1.31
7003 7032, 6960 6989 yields 1.34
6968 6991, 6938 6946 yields 1.22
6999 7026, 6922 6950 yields 1.17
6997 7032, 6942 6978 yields 1.19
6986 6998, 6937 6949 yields 1.48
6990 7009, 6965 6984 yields 1.49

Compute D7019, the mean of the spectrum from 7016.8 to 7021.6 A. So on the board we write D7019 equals 4.98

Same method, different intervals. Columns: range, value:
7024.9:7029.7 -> 5.21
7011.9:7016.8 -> 5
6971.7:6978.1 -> 3.84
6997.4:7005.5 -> 4.64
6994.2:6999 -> 4.63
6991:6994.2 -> 5.37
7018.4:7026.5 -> 5.22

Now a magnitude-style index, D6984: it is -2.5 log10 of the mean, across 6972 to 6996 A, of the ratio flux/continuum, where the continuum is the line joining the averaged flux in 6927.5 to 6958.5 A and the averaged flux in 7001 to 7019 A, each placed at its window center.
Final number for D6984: 0.21 mag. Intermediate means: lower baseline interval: 4.43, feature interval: 3.94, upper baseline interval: 4.95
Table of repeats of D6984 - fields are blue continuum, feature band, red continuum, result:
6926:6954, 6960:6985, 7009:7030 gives 0.26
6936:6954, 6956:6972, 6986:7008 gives -0.07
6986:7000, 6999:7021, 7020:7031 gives 0.03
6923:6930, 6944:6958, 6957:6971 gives 0.08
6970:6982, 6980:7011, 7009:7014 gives -0.07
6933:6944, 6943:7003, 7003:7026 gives 0.08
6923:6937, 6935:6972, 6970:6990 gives 0.00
